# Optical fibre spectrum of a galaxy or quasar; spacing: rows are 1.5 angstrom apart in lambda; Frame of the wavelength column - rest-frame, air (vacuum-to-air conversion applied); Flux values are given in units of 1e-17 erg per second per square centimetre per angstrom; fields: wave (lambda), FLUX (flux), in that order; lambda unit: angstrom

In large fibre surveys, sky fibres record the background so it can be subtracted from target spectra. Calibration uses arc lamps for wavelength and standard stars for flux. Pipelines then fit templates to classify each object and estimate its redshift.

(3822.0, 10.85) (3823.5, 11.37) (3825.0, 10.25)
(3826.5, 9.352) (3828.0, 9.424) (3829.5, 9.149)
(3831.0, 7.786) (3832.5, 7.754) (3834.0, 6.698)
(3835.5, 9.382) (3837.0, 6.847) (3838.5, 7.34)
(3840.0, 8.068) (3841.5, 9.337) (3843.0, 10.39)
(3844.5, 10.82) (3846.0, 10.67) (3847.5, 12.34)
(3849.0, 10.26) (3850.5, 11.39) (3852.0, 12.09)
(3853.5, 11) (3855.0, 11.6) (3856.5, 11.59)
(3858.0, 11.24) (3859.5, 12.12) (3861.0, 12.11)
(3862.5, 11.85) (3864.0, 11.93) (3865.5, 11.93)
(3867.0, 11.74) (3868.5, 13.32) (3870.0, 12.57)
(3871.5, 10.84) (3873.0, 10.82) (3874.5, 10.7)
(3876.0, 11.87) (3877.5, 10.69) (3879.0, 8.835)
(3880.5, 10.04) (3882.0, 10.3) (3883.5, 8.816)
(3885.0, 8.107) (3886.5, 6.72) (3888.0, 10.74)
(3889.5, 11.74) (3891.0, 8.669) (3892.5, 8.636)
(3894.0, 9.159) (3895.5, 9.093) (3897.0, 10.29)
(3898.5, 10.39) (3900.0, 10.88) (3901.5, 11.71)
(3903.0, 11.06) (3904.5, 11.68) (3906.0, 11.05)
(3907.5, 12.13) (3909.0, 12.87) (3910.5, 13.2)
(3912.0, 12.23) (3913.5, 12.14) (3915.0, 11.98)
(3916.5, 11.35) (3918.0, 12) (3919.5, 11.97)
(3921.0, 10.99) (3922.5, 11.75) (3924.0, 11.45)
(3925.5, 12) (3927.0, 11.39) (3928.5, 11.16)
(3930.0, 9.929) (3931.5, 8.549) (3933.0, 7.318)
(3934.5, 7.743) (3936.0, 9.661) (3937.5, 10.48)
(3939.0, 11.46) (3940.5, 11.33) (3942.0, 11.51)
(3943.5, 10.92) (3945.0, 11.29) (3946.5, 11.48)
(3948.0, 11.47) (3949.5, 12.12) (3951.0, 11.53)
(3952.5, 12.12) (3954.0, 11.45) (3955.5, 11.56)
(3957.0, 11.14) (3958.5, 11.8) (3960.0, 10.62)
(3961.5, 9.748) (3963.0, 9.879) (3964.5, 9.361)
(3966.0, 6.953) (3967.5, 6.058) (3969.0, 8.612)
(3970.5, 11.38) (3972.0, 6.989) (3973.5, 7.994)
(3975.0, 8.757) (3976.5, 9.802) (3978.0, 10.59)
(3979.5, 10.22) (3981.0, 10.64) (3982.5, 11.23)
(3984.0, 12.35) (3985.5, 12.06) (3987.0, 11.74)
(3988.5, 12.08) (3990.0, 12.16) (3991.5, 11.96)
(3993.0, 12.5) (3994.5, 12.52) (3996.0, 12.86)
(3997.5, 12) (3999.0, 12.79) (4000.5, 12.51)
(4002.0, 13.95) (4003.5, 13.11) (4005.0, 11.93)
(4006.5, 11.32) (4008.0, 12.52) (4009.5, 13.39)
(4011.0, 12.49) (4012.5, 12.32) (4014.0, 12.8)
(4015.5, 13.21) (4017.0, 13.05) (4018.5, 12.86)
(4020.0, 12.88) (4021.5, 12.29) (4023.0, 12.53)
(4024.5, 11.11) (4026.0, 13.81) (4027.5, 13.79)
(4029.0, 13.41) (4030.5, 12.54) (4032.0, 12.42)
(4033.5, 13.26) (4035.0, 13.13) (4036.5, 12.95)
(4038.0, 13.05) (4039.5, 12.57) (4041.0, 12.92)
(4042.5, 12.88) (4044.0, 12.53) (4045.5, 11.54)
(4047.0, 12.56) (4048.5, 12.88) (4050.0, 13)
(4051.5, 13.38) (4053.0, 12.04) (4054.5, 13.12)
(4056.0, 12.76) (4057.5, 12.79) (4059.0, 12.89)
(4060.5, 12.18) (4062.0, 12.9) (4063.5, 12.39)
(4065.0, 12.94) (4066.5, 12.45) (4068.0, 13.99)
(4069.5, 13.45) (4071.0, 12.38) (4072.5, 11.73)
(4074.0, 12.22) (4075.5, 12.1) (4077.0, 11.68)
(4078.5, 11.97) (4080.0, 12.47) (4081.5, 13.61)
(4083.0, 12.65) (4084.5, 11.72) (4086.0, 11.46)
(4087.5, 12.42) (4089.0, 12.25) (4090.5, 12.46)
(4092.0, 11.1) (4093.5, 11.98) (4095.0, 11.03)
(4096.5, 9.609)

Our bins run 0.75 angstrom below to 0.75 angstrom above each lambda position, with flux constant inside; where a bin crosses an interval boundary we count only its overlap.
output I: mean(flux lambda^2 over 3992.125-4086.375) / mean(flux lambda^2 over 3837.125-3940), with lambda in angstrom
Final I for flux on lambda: 1.27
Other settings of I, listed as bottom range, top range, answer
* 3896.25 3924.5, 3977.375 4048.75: 1.13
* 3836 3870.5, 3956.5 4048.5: 1.16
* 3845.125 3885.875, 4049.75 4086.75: 1.25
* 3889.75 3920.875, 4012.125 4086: 1.22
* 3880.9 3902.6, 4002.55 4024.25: 1.38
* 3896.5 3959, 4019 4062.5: 1.21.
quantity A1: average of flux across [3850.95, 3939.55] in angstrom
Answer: 10.9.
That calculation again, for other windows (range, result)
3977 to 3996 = 11.7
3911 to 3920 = 12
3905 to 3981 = 10.6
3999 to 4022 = 12.7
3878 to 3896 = 9.26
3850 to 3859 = 11.5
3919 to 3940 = 10.4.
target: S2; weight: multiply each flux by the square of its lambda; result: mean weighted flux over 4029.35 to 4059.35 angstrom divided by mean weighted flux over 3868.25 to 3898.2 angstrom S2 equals 1.38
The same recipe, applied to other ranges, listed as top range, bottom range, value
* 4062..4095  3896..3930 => 1.16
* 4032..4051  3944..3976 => 1.32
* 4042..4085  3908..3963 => 1.21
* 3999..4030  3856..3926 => 1.23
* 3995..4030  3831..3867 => 1.34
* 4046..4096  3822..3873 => 1.33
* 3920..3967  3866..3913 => 1.02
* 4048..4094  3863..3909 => 1.29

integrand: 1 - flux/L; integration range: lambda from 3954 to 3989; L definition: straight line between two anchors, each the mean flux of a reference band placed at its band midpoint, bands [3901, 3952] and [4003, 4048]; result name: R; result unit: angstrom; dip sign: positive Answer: 5.3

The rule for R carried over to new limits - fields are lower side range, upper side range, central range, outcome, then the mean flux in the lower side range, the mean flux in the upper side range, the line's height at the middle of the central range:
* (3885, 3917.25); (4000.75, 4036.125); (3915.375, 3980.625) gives 6.62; 10.8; 12.8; 11.6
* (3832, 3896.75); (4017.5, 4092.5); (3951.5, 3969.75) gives 2.38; 10.3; 12.6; 11.5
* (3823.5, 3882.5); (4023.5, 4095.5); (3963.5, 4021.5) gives 2.55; 10.4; 12.6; 11.9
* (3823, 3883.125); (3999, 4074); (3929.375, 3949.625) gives 2.12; 10.4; 12.7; 11.5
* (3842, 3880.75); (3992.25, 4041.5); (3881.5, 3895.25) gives 2.85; 11.3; 12.8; 11.6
